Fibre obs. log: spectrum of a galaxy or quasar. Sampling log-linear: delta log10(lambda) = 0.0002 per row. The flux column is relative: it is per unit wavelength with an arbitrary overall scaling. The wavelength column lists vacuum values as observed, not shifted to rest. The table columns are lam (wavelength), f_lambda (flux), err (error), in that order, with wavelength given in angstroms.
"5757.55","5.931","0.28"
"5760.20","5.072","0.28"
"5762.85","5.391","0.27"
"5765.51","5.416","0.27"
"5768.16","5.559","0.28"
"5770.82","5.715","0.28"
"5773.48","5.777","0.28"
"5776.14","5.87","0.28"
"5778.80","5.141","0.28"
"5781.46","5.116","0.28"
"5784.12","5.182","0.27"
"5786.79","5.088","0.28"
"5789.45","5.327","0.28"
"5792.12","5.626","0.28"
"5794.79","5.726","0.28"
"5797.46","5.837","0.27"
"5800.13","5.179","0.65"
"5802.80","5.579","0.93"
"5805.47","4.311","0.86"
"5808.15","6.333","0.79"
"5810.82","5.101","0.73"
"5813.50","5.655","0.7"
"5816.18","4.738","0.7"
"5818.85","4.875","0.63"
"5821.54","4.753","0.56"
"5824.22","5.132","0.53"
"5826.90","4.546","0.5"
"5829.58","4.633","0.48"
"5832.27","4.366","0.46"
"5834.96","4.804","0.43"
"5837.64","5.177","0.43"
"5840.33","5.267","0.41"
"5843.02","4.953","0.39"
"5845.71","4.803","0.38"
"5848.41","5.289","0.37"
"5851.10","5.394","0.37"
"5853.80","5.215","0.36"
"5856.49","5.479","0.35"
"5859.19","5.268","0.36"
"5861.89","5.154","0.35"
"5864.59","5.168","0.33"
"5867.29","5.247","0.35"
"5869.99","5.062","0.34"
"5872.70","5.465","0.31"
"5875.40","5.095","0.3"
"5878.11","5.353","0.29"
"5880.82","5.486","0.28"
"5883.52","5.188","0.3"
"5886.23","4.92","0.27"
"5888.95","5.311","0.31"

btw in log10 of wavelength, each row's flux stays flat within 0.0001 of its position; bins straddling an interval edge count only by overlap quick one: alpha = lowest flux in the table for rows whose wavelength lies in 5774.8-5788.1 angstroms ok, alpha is 5.088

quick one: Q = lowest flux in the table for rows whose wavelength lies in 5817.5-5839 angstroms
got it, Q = 4.366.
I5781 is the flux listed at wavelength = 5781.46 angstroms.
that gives 5.116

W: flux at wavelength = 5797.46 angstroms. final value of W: 5.837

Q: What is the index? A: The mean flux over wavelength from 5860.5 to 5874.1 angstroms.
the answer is 5.22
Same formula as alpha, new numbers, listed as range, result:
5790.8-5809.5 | 4.311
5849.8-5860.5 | 5.215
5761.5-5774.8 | 5.391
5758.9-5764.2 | 5.072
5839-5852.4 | 4.803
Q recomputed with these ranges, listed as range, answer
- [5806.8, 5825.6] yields 4.738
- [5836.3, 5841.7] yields 5.177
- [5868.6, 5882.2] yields 5.062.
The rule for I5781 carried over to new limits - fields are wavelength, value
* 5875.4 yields 5.095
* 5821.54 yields 4.753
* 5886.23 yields 4.92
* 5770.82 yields 5.715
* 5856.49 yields 5.479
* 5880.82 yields 5.486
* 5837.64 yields 5.177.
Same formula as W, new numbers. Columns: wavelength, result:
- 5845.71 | 4.803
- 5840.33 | 5.267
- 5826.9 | 4.546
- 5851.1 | 5.394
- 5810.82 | 5.101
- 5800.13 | 5.179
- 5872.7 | 5.465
